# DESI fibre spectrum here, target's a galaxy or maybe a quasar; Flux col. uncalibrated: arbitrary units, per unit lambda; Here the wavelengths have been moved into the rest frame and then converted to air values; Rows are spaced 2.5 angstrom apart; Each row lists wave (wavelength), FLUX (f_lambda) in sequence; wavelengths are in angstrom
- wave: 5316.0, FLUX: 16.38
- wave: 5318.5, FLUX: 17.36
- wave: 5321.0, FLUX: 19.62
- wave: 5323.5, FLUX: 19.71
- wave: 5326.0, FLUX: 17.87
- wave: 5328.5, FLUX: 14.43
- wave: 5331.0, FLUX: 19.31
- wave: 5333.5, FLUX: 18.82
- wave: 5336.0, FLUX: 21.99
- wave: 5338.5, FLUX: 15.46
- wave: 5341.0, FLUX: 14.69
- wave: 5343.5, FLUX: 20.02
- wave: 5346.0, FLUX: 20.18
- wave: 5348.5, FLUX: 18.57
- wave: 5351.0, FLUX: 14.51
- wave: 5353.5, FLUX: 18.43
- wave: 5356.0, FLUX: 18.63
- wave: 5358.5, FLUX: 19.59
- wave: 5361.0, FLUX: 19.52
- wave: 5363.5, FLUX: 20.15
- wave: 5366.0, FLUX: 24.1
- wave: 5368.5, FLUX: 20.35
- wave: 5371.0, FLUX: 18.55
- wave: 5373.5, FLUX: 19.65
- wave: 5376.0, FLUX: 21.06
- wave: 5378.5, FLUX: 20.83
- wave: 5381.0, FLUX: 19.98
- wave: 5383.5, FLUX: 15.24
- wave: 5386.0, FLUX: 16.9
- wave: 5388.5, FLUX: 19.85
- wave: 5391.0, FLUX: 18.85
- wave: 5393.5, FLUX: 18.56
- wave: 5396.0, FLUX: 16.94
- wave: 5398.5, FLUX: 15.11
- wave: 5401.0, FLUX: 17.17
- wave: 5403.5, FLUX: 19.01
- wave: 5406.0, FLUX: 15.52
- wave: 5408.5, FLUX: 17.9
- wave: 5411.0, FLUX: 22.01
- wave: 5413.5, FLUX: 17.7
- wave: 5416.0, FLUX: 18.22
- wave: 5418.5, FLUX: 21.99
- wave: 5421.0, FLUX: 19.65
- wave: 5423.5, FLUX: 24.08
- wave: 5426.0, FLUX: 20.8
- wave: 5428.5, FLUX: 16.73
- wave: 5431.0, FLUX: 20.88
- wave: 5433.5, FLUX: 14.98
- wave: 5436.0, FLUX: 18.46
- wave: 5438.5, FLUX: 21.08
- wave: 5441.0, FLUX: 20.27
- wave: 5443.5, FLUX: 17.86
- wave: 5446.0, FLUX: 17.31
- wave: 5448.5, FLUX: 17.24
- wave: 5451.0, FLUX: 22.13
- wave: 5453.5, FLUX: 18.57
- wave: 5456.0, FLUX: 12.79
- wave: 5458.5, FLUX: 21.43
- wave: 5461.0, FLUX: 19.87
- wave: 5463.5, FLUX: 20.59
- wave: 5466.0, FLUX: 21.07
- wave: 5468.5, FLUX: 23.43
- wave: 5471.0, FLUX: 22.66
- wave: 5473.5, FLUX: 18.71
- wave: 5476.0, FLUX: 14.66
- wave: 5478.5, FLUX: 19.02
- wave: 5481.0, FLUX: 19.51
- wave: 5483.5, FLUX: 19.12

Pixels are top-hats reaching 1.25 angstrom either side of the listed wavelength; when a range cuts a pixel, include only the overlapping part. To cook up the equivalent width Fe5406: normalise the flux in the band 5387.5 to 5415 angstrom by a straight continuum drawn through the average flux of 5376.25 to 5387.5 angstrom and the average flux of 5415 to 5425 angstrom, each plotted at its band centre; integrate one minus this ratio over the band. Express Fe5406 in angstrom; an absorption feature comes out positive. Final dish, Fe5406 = 2.4 angstrom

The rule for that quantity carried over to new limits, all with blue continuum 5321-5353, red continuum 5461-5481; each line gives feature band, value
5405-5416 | 0.4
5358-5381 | -2.4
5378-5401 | 1.1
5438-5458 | 1.2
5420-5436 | -0.1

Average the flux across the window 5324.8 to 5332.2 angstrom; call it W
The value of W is 17.2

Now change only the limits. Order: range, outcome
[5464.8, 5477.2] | 20.1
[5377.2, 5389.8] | 18.6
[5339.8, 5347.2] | 18.3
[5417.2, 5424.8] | 21.9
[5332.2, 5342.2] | 17.8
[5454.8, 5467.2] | 19.2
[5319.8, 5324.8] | 19.6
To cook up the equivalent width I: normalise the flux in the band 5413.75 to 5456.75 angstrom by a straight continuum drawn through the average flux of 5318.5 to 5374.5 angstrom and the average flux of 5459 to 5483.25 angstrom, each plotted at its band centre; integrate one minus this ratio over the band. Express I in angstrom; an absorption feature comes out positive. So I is 1.3 angstrom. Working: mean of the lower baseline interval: 18.8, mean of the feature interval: 19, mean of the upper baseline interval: 20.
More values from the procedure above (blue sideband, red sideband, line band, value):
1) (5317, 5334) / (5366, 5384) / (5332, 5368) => 0.1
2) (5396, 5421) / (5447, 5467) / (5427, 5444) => 0.1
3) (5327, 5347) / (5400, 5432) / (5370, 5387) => -0.2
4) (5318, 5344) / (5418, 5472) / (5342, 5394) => -1.7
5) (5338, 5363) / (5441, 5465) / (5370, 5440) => -1.5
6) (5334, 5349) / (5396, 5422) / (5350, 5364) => 0.0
